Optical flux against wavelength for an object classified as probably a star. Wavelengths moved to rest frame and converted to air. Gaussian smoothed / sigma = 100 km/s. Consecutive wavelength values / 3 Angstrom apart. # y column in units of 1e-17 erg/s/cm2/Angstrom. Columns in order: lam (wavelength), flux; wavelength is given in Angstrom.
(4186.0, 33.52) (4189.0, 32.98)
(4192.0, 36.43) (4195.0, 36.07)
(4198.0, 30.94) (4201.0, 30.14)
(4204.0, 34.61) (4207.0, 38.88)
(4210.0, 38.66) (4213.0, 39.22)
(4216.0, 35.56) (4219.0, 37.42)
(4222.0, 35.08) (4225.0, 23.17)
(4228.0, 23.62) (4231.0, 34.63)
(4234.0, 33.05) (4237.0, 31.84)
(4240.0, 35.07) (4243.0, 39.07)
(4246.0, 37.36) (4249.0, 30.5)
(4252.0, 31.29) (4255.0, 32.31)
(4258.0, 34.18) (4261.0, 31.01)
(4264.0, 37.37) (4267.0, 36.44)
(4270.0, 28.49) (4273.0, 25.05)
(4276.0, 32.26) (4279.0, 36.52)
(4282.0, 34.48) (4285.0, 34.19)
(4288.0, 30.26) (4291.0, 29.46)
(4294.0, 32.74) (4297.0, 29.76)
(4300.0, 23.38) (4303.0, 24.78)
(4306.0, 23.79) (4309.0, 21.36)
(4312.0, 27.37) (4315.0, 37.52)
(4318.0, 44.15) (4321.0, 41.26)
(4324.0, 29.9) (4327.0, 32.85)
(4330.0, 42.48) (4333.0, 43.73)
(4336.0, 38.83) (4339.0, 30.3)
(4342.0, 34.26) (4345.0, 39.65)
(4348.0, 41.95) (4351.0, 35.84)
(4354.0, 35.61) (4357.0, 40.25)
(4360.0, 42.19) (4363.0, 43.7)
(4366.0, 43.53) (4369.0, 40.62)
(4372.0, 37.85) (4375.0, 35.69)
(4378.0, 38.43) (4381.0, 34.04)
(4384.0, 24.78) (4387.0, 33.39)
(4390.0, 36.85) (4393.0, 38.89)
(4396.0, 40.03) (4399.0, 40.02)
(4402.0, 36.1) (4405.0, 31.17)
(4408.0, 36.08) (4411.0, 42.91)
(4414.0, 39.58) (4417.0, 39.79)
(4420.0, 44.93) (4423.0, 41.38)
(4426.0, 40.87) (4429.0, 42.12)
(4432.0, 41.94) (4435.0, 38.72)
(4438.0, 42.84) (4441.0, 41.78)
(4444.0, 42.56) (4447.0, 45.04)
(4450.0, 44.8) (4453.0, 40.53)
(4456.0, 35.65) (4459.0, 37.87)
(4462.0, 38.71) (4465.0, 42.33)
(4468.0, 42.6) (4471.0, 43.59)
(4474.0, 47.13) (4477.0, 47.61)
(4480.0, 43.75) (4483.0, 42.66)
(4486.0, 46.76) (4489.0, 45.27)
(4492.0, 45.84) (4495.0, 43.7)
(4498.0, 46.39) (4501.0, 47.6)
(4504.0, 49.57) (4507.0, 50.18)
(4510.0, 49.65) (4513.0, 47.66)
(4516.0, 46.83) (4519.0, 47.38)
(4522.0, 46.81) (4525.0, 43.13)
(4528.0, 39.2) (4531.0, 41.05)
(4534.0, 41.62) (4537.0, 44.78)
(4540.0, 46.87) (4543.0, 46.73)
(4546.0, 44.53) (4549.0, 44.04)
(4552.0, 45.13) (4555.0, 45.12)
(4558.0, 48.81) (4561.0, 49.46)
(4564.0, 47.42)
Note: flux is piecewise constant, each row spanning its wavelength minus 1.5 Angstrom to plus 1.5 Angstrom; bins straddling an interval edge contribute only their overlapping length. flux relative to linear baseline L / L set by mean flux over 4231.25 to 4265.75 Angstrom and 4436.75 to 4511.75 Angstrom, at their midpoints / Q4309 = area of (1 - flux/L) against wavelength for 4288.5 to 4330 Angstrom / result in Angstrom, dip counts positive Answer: 6.4 Angstrom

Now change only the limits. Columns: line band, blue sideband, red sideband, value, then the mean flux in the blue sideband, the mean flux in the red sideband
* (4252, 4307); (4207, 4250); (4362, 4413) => 6.41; 34.1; 37.3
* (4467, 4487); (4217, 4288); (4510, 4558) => -1.11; 32.8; 45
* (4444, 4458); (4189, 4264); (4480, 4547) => 0.50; 33.8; 45.6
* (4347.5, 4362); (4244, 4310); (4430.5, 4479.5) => -1.34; 30.9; 42.1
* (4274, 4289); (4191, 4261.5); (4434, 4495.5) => 1.05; 33.8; 42.9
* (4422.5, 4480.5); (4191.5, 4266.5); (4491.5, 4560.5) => 1.03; 33.9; 45.8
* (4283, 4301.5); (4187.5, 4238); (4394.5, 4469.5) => 3.08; 33.7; 40.4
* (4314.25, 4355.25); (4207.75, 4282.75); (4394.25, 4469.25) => -1.13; 33.4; 40.4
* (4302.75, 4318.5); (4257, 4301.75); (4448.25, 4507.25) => 2.03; 31.6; 44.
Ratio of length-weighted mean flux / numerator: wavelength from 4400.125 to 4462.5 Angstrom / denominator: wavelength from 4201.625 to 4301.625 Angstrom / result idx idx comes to 1.2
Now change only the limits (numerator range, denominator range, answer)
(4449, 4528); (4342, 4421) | 1.17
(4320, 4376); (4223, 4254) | 1.20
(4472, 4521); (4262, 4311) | 1.56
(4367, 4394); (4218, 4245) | 1.10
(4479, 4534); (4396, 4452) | 1.12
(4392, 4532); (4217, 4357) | 1.29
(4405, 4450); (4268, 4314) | 1.42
